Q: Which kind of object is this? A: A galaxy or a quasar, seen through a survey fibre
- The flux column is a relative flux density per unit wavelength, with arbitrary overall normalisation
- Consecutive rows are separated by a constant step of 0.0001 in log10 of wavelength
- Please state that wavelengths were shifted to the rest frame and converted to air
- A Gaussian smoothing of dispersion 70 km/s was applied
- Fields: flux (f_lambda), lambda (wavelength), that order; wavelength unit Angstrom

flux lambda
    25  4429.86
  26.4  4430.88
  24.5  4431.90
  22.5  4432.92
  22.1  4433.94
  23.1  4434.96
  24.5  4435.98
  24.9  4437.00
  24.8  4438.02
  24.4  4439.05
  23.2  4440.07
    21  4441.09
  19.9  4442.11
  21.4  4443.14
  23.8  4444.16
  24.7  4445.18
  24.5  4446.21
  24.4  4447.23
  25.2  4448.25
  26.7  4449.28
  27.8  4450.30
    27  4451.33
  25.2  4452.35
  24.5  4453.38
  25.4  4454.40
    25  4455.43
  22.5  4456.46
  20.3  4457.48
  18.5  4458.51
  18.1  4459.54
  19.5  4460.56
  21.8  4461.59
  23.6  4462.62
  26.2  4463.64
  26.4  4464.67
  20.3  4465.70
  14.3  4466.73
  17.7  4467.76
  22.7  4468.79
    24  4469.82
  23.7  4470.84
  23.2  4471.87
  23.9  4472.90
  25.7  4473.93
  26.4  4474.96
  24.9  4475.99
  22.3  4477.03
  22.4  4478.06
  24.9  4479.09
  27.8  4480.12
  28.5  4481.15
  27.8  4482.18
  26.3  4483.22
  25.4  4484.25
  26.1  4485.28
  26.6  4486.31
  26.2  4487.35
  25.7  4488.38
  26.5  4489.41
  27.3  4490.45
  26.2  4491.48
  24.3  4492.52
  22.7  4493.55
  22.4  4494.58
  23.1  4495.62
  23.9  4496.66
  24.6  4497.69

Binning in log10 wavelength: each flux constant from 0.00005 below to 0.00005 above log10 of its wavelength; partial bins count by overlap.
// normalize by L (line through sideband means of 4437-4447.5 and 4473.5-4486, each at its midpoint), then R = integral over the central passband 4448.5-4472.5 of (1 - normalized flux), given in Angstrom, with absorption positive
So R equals 1.56 Angstrom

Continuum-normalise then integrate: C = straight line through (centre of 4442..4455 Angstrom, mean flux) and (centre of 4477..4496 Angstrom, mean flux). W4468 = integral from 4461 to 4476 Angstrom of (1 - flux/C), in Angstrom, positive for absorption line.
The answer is 1.3 Angstrom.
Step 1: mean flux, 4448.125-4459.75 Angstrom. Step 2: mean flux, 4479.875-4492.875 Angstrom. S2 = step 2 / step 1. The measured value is 1.11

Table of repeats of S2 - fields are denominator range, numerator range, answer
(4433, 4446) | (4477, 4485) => 1.12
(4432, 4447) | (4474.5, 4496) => 1.09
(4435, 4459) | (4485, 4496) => 1.05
